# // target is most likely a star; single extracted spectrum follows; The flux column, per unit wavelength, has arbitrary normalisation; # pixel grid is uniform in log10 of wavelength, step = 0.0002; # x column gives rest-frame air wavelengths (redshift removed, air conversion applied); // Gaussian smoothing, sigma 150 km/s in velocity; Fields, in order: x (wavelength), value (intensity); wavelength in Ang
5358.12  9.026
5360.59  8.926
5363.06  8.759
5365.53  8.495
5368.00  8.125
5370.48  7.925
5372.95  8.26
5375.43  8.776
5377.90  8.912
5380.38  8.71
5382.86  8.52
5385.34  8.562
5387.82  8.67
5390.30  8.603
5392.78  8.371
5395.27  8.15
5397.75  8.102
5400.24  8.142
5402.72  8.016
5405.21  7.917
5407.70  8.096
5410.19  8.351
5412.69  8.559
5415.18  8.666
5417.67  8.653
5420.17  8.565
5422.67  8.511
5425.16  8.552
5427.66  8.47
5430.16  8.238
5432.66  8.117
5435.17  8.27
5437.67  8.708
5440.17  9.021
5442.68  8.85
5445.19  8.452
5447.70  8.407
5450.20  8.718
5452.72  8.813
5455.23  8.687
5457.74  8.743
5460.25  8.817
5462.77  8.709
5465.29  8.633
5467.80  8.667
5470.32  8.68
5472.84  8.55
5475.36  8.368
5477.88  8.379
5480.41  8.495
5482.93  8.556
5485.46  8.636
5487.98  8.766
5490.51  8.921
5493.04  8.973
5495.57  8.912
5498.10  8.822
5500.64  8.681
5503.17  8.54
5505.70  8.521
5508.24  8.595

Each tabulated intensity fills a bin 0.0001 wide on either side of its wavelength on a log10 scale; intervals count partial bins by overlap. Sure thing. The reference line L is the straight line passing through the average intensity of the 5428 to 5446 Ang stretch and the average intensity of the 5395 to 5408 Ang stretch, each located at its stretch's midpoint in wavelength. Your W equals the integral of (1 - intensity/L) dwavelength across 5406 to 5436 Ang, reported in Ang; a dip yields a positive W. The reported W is -0.37 Ang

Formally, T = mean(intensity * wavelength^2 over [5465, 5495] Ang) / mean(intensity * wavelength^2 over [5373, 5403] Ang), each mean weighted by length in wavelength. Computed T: 1.1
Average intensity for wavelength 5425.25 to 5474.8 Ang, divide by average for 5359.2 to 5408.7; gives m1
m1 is 1.02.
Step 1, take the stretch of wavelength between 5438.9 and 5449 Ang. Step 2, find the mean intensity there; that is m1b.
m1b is 8.69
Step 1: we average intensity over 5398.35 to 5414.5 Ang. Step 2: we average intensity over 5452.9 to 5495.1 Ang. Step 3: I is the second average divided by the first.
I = 1.06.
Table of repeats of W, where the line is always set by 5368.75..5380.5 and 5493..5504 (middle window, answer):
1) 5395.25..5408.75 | 0.8 Ang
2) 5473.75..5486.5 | 0.4 Ang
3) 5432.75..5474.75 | 0.1 Ang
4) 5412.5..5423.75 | 0.0 Ang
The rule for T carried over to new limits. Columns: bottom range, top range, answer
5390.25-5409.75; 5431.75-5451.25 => 1.07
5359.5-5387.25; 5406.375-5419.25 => 1.01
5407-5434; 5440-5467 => 1.04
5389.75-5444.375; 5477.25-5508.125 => 1.06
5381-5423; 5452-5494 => 1.06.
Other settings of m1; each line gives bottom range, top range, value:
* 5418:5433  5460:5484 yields 1.02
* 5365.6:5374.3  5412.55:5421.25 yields 1.06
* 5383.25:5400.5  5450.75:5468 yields 1.04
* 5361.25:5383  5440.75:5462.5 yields 1.02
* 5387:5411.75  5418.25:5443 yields 1.03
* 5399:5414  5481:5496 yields 1.07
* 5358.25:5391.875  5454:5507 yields 1.01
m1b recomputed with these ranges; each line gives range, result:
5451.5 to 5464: 8.76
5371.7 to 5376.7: 8.53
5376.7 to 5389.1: 8.67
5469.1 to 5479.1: 8.5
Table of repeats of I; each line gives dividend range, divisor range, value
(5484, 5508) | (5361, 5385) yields 1.03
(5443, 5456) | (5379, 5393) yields 1.00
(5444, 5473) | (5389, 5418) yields 1.04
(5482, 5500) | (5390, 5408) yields 1.08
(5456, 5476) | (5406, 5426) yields 1.02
